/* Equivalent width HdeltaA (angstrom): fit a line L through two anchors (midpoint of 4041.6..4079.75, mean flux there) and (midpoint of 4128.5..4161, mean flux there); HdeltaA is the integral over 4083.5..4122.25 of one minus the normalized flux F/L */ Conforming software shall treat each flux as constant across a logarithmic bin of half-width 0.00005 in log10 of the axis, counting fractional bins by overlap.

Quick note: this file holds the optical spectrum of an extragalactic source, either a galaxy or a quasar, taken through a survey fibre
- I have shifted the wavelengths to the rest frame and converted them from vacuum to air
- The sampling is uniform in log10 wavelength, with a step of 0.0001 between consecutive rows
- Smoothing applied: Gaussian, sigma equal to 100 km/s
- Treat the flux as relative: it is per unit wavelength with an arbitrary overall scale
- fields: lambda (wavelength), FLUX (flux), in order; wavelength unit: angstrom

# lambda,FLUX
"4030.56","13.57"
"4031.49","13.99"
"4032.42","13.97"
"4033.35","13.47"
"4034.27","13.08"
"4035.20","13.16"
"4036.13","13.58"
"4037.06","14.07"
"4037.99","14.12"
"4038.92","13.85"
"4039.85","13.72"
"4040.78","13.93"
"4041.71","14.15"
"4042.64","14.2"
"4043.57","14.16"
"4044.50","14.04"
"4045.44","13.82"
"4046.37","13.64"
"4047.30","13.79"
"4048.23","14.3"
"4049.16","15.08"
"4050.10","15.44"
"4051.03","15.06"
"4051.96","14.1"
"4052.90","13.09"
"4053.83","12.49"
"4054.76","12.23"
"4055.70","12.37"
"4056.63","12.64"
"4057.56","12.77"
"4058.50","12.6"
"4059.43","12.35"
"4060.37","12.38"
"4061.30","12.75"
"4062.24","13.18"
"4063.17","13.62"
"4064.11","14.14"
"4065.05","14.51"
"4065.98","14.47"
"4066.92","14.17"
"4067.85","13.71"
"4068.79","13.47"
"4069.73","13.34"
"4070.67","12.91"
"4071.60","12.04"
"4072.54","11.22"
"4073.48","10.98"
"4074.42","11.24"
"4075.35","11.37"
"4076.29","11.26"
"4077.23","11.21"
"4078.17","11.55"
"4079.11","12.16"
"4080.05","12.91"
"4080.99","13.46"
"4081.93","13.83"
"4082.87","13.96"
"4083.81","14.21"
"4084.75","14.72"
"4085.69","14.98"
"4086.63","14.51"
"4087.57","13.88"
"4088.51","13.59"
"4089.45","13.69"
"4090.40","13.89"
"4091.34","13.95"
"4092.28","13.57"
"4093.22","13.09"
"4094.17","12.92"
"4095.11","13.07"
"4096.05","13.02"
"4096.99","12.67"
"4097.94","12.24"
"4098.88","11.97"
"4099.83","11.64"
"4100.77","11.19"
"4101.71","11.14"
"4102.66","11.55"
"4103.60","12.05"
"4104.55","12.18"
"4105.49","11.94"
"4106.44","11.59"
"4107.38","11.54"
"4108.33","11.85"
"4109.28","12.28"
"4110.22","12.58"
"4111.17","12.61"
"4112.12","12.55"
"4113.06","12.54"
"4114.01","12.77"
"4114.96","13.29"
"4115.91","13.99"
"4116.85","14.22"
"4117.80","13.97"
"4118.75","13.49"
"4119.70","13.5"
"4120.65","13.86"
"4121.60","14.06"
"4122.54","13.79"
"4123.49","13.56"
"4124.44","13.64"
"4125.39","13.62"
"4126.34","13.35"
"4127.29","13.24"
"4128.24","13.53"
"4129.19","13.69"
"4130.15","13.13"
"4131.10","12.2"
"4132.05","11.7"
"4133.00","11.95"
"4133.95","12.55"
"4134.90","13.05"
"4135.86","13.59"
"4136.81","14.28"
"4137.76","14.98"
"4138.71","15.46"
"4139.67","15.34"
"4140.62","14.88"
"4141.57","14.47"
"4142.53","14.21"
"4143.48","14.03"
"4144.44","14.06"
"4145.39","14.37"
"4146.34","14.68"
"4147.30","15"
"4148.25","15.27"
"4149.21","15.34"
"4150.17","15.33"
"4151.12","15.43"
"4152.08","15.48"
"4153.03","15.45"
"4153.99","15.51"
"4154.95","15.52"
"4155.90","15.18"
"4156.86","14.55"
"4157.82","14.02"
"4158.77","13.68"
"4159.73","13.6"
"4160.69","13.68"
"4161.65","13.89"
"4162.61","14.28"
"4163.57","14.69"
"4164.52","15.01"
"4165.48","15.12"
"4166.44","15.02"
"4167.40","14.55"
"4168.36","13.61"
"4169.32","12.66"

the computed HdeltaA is 2.0 angstrom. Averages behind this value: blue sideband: 13.1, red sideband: 14.3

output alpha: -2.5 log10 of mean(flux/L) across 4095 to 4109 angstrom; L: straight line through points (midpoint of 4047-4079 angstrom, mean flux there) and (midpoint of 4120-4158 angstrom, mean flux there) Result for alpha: 0.140 mag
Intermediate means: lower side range 13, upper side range 14.2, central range 12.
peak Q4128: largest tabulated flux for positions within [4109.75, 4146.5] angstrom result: 15.46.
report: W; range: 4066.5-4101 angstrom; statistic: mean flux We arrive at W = 12.9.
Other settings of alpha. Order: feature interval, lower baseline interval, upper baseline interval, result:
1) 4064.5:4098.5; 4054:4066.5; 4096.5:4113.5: -0.05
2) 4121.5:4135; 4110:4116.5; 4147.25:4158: 0.05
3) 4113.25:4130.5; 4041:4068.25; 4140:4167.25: 0.06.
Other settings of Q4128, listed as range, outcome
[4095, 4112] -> 13.07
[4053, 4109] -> 14.98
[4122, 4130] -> 13.79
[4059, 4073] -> 14.51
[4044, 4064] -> 15.44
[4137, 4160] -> 15.52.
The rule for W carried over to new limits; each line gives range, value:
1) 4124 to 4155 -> 14.2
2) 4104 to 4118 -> 12.6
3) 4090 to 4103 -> 12.6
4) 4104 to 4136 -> 13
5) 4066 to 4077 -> 12.4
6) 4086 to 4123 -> 12.9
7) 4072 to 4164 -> 13.4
